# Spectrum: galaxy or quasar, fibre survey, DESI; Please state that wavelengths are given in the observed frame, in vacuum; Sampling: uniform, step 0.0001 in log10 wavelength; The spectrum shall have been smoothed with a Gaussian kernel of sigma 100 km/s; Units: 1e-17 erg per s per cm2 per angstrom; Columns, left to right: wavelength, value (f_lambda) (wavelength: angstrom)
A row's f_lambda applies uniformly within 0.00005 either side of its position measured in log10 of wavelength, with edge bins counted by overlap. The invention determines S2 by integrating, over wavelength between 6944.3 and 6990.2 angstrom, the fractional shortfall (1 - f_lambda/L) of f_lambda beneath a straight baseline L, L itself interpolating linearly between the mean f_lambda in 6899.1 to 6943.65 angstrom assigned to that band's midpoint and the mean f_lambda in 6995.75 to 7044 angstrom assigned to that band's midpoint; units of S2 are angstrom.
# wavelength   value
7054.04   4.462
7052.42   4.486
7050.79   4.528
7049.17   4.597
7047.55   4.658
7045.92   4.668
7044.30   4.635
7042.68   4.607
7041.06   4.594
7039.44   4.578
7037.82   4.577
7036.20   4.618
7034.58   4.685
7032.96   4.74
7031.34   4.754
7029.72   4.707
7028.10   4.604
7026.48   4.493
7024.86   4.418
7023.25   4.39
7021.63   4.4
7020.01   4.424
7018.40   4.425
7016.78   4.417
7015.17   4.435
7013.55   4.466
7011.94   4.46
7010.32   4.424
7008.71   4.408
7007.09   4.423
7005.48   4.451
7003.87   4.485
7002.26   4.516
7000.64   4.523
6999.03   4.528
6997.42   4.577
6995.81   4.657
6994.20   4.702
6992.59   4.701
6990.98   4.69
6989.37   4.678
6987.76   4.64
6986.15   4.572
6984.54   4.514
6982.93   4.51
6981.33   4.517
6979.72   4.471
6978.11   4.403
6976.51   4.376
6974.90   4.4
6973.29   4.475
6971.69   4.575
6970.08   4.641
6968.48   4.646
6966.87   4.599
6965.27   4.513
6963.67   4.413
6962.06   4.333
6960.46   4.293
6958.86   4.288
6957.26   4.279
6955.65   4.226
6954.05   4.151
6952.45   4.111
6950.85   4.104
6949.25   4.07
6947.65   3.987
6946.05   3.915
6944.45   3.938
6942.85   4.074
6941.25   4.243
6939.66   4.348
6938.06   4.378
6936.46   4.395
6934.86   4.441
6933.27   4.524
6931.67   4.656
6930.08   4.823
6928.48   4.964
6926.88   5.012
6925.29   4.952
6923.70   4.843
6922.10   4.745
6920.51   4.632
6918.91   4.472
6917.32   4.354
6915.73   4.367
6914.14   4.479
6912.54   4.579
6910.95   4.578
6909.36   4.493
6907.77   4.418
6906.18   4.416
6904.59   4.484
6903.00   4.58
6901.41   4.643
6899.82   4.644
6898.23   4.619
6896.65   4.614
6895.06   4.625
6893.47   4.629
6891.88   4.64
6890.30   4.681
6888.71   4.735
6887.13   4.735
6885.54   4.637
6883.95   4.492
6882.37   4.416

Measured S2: 1.69 angstrom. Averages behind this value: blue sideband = 4.55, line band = 4.37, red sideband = 4.53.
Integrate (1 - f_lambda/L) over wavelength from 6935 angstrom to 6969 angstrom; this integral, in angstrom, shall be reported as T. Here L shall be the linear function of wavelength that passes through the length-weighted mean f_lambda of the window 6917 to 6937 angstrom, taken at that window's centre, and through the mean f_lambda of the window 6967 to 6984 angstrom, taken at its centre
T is 2.5 angstrom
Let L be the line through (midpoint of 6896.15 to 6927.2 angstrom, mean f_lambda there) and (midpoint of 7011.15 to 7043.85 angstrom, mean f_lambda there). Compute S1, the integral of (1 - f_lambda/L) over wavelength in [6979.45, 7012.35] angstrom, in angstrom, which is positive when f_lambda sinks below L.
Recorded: 0.1 angstrom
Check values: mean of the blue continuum 4.59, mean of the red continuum 4.54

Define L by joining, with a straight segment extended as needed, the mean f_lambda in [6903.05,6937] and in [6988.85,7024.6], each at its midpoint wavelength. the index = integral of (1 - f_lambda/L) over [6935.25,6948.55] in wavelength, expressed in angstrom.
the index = 1.2 angstrom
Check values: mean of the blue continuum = 4.6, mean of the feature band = 4.17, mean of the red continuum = 4.51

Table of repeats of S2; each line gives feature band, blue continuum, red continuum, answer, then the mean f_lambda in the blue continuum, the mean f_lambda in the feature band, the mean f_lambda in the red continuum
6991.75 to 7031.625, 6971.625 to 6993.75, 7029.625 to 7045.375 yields 0.77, 4.54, 4.51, 4.65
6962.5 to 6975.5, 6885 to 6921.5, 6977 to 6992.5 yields 0.09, 4.57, 4.53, 4.56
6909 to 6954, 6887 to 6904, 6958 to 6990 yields 1.34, 4.65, 4.44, 4.49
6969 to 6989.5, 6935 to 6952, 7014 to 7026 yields -1.14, 4.16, 4.52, 4.42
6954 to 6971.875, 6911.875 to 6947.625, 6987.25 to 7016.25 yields 0.38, 4.49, 4.42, 4.54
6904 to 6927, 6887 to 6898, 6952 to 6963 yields -0.32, 4.66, 4.58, 4.24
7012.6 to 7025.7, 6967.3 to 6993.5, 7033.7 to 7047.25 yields 0.50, 4.55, 4.42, 4.62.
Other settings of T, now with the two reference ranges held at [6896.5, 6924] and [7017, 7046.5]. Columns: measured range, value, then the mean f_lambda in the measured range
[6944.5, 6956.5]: 1.3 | 4.07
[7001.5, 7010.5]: 0.2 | 4.46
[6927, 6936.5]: -0.3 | 4.68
